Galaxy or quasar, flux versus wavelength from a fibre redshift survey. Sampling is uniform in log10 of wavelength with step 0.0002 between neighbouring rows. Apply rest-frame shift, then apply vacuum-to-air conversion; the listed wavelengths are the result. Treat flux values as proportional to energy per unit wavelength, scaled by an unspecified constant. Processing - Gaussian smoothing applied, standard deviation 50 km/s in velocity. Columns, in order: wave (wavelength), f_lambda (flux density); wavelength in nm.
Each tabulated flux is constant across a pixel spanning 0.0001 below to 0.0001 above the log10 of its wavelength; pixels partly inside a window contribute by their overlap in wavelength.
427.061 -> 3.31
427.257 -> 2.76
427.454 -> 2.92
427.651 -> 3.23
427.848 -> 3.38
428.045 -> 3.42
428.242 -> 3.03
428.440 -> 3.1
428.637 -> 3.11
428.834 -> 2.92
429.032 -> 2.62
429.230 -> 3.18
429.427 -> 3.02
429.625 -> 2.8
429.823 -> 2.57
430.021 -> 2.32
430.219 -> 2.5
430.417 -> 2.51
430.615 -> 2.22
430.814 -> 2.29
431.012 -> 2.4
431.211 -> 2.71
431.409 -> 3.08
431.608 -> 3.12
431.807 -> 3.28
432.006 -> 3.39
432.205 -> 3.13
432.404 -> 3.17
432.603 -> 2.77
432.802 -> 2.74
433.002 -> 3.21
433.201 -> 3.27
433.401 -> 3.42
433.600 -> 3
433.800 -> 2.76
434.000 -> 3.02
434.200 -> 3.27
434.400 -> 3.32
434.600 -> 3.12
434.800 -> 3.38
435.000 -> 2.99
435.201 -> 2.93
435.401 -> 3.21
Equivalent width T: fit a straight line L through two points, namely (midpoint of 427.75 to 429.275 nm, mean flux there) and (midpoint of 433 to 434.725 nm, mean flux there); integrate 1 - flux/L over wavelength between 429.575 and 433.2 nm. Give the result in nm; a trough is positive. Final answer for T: 0.38 nm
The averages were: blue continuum 3.09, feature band 2.8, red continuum 3.16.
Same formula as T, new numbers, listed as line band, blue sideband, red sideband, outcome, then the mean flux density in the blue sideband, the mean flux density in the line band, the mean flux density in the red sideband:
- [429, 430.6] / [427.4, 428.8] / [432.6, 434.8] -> 0.245 nm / 3.17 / 2.67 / 3.11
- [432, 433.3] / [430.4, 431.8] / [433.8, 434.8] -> -0.077 nm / 2.67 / 3.08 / 3.16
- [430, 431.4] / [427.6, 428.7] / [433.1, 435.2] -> 0.314 nm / 3.21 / 2.47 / 3.14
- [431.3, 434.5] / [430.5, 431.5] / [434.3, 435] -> -0.257 nm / 2.54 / 3.12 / 3.24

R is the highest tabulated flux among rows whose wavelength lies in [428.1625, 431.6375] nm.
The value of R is 3.18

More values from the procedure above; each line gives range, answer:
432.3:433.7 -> 3.42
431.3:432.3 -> 3.39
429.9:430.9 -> 2.51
